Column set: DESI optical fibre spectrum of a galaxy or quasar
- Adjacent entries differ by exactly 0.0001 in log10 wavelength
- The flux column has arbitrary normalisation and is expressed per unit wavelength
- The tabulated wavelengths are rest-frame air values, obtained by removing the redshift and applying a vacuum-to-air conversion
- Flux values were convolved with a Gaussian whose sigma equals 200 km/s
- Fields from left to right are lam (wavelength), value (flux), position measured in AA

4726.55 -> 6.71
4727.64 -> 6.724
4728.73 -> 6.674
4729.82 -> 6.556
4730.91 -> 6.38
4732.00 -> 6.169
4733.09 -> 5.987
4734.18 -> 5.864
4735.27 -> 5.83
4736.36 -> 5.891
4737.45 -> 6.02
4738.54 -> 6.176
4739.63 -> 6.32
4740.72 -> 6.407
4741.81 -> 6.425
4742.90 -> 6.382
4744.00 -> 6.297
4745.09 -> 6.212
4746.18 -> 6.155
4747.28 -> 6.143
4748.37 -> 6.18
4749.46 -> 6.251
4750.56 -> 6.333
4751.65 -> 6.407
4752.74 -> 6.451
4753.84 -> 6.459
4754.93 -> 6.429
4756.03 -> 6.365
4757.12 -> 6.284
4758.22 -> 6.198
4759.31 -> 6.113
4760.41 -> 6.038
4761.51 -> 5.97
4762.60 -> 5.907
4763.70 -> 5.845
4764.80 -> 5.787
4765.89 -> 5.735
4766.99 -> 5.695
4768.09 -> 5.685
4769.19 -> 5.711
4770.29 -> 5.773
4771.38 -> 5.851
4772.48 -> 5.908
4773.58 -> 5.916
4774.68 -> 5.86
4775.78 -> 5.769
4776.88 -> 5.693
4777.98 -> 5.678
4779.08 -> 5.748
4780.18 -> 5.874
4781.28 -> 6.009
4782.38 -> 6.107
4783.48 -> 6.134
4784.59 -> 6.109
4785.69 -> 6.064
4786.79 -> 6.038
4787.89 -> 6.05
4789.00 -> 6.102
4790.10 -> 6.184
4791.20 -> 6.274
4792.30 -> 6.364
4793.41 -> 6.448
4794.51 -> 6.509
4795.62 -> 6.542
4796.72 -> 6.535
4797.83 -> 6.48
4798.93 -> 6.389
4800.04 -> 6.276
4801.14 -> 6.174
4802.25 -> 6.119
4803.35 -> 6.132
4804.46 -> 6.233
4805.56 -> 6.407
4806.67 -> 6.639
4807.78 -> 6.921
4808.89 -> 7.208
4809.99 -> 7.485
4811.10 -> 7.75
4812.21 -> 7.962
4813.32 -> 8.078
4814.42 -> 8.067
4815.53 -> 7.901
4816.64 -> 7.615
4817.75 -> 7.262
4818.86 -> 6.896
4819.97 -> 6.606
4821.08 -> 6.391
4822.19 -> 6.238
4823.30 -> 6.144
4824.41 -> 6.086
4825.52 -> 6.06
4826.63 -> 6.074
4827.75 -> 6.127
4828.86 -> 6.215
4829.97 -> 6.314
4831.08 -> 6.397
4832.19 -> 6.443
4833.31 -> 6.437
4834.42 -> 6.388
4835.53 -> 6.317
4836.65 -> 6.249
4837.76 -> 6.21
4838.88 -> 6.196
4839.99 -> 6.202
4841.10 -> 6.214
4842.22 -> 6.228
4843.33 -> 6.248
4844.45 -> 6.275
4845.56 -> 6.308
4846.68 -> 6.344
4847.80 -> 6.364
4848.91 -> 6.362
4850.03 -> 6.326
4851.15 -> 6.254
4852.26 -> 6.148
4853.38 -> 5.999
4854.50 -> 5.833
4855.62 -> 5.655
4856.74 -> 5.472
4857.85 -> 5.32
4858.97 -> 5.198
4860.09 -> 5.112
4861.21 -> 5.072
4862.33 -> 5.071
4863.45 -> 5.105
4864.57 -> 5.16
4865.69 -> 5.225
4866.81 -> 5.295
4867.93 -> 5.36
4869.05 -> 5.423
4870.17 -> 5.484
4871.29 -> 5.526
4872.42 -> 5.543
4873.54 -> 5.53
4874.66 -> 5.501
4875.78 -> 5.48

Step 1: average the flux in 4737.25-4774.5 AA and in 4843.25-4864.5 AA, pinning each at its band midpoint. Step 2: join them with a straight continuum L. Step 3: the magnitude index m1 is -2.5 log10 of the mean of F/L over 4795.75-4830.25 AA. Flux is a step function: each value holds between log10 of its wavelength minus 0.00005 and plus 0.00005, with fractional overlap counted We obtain -0.14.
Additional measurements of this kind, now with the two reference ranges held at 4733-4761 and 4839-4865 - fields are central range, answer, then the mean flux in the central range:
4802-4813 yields -0.156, 6.93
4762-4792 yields 0.036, 5.91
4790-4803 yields -0.056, 6.36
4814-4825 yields -0.159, 6.9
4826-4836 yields -0.067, 6.3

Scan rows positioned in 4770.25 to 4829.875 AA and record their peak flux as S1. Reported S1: 8.078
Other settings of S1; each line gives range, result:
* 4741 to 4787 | 6.459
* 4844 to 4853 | 6.364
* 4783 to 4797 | 6.542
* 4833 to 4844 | 6.437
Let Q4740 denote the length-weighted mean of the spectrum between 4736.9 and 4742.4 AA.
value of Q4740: 6.28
